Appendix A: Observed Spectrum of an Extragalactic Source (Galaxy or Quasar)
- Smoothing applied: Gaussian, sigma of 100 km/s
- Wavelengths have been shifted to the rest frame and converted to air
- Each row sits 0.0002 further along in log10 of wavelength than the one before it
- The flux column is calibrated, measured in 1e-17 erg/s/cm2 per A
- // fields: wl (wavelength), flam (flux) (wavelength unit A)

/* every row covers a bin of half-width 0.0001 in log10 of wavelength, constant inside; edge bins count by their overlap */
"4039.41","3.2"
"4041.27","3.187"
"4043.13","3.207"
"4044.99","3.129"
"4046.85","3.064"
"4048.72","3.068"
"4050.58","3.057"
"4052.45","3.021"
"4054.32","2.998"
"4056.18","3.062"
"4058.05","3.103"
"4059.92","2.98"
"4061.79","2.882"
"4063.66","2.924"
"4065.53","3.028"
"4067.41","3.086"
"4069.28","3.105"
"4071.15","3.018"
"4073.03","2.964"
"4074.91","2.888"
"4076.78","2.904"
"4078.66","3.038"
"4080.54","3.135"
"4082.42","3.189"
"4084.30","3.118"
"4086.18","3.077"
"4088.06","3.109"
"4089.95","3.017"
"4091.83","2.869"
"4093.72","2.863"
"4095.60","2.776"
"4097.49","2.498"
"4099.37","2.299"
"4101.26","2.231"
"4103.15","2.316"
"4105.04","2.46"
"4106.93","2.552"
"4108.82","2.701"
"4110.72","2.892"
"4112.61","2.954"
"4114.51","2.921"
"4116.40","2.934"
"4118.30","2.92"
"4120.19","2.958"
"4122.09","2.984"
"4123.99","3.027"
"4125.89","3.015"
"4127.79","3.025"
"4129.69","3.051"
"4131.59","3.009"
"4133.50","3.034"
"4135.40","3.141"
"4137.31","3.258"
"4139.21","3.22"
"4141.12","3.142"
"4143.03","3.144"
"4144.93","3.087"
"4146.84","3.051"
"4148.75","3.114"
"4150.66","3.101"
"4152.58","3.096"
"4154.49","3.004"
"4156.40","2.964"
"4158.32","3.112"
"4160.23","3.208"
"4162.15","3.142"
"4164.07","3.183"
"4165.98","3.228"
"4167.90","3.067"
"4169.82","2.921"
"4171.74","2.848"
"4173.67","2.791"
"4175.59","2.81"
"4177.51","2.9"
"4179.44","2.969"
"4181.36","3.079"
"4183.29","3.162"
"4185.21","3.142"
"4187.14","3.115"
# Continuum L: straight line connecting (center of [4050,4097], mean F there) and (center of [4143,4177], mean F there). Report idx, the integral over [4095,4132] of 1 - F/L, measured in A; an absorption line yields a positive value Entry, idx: 3.05 A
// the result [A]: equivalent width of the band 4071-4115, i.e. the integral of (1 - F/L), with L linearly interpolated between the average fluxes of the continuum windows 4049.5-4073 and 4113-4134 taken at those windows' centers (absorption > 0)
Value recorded 2.7 A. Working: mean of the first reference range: 3.02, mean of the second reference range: 2.99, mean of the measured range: 2.82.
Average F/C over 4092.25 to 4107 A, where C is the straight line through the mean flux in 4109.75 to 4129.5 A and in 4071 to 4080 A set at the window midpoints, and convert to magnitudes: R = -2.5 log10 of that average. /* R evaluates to 0.18 mag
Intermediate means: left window 2.96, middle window 2.51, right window 2.97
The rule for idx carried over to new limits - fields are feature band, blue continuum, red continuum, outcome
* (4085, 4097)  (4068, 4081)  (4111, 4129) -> 0.2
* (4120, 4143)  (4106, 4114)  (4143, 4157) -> -1.1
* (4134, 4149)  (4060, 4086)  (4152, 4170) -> -0.3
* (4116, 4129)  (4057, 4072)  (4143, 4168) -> 0.4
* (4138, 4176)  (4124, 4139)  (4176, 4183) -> -0.4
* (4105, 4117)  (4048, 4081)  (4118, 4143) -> 1.0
